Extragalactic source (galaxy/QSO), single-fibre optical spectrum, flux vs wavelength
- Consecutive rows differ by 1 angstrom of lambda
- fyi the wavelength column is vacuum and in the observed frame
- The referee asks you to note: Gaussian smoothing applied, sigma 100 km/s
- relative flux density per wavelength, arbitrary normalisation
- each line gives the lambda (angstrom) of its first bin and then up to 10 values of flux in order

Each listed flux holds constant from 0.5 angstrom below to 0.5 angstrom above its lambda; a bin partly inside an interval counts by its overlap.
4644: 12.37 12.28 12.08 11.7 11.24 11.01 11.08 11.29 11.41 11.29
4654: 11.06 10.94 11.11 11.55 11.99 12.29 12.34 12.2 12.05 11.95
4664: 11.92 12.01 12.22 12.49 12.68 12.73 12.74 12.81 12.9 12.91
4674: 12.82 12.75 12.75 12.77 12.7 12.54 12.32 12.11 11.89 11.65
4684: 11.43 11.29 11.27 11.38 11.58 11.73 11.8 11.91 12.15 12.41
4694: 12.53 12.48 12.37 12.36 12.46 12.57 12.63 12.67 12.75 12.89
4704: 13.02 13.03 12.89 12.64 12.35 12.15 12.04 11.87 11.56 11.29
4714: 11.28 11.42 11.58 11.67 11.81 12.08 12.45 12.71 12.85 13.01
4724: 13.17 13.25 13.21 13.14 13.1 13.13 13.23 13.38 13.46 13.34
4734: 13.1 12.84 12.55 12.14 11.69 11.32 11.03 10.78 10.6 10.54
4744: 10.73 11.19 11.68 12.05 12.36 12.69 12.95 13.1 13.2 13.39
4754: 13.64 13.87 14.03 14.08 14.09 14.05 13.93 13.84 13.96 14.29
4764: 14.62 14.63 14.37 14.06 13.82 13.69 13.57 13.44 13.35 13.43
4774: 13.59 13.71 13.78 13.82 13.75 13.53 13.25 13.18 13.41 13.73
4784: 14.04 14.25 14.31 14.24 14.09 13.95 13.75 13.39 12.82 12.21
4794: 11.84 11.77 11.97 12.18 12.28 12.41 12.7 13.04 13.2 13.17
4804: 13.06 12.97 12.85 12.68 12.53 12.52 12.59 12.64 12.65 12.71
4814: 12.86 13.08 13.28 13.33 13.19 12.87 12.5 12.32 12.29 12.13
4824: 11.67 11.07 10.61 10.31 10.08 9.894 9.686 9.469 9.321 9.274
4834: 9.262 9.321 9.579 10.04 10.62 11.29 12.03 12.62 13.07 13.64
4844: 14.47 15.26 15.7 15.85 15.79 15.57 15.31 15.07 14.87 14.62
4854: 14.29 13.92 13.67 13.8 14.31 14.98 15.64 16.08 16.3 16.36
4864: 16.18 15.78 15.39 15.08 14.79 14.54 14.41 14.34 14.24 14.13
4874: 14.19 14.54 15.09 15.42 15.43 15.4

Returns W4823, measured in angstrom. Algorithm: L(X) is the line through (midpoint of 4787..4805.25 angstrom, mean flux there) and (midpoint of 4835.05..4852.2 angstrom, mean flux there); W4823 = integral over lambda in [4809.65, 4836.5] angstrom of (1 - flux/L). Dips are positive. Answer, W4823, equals 3.6 angstrom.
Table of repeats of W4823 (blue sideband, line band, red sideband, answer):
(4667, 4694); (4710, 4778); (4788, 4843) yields -4.18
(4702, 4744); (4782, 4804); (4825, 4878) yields -0.31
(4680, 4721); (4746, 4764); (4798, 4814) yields -1.50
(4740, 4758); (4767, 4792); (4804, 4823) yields -2.23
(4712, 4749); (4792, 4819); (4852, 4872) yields 2.12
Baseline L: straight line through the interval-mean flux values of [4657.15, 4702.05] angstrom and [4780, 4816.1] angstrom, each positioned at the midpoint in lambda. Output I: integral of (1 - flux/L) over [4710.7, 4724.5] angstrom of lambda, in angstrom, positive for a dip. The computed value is 0.49 angstrom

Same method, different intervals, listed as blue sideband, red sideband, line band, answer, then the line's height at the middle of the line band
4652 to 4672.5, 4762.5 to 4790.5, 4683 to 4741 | 2.3 angstrom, 12.8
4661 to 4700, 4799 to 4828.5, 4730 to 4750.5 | 0.5 angstrom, 12.3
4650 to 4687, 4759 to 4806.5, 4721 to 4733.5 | -0.4 angstrom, 12.8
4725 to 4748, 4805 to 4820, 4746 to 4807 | -4.2 angstrom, 12.5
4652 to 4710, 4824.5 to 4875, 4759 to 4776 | -1.5 angstrom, 12.8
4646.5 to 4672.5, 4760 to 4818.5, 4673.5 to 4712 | -0.1 angstrom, 12.2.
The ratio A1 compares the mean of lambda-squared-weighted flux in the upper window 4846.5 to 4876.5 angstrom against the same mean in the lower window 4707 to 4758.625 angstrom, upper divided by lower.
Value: 1.27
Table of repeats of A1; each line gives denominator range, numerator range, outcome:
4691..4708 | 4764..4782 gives 1.12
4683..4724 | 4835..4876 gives 1.25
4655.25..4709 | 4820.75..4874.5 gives 1.16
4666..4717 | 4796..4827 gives 1.08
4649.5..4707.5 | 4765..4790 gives 1.18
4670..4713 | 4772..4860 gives 1.10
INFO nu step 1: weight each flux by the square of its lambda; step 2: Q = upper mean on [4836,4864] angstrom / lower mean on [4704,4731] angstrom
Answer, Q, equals 1.21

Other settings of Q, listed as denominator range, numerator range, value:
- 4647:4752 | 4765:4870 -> 1.14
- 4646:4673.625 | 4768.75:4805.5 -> 1.17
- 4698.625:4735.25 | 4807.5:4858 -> 1.04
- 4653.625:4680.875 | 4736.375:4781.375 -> 1.11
